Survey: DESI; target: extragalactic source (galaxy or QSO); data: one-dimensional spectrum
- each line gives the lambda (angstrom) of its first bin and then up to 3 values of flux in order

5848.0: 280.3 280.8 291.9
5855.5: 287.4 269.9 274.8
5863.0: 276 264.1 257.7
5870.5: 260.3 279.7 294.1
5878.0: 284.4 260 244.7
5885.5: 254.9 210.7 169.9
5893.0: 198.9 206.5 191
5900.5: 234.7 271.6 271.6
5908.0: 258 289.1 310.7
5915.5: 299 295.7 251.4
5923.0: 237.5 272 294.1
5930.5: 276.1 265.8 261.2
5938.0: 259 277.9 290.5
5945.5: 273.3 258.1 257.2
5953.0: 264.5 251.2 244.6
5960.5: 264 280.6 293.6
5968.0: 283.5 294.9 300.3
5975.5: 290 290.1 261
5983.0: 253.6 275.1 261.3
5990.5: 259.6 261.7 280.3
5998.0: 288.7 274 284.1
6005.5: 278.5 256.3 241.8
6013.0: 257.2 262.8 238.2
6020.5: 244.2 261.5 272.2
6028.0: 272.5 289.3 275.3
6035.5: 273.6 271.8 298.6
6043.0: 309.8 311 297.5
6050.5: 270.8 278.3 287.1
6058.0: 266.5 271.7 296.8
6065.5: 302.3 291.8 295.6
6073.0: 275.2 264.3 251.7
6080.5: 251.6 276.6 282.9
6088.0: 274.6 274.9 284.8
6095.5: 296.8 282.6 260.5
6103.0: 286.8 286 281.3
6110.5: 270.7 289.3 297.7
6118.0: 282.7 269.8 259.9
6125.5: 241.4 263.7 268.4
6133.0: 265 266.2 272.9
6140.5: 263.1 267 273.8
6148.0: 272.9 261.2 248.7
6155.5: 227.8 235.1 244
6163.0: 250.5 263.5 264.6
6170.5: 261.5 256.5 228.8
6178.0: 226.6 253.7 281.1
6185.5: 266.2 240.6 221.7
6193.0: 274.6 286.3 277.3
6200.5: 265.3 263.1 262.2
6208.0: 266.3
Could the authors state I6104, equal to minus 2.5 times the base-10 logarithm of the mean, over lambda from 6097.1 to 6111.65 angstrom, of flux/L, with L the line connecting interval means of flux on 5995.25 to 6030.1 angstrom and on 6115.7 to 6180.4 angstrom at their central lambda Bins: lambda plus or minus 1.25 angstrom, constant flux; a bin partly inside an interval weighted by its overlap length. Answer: -0.07 mag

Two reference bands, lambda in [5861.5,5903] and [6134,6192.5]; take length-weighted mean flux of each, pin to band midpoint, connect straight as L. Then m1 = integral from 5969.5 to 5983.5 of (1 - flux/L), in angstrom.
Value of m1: -2.0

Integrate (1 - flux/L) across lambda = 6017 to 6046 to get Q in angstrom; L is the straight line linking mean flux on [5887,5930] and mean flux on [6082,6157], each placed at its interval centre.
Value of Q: -1.4 angstrom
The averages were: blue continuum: 251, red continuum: 272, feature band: 276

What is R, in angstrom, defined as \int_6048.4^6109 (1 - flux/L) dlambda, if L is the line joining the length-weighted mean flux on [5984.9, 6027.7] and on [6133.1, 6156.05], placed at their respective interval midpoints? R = -3.6 angstrom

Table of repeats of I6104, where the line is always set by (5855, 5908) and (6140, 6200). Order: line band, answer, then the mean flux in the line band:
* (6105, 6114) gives -0.11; 281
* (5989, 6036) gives -0.06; 267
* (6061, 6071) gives -0.16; 295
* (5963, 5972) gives -0.15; 290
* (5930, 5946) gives -0.08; 272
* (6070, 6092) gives -0.07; 271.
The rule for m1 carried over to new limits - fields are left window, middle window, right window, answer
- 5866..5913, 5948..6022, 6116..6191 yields -4.9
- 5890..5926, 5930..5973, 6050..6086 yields -2.0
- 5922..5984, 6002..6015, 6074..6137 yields 0.4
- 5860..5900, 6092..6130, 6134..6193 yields -3.6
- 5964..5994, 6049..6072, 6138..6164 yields -1.5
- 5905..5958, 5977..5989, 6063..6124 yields 0.3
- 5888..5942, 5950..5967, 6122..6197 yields -0.6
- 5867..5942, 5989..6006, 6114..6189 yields -1.1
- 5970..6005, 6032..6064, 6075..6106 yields -1.1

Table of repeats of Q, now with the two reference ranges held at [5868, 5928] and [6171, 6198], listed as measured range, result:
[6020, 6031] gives -0.6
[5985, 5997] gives -0.6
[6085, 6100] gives -1.6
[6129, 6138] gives -0.4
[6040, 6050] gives -1.8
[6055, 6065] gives -1.0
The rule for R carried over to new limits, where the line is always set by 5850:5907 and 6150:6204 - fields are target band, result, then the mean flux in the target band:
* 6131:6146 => -0.8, 268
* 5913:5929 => -1.5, 277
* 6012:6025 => 0.0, 254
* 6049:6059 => -0.9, 276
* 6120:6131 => -0.2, 259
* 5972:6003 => -2.6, 275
